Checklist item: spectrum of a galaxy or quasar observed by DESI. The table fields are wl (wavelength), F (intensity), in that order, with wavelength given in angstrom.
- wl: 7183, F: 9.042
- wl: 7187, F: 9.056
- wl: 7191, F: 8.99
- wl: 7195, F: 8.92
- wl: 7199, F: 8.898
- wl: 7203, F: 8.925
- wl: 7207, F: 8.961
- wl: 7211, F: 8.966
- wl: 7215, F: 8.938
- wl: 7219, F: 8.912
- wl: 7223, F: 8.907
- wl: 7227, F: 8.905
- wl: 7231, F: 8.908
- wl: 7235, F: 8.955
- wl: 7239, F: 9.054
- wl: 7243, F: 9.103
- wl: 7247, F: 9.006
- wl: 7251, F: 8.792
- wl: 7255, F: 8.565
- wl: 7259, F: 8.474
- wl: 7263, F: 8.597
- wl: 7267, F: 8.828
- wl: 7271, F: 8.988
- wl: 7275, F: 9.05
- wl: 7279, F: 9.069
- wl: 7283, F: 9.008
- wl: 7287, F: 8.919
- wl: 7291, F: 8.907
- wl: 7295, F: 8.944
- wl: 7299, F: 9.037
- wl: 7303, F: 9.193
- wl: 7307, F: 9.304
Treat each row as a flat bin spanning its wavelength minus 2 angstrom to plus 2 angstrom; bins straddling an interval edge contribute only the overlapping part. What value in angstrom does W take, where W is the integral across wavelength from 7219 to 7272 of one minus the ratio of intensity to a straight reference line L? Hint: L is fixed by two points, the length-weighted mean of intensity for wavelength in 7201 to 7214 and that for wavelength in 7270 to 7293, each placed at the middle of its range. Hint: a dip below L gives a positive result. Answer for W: 0.7 angstrom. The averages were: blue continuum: 8.95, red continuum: 8.99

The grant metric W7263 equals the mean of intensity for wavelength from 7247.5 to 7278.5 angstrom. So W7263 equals 8.78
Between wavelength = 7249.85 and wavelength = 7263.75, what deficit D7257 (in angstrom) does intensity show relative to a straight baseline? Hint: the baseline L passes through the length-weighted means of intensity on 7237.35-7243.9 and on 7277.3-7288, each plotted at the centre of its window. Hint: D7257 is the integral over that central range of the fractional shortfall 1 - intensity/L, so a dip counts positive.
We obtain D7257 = 0.7 angstrom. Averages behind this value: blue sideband 9.08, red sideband 9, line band 8.6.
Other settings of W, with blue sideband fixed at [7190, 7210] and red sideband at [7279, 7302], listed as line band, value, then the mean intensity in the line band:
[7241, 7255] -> 0.1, 8.91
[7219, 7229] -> 0.0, 8.91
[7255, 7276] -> 0.5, 8.75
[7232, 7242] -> -0.1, 9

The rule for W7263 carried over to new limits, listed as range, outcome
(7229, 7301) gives 8.9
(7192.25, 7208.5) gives 8.93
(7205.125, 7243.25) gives 8.95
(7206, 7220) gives 8.95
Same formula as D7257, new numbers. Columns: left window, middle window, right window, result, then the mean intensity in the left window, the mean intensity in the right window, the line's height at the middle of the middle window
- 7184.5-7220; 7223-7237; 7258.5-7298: 0.0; 8.95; 8.9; 8.93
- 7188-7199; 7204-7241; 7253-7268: -0.6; 8.95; 8.6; 8.8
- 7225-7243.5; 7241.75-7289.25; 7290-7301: 0.6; 8.98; 8.97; 8.97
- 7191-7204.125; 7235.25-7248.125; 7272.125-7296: -0.1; 8.93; 8.98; 8.96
